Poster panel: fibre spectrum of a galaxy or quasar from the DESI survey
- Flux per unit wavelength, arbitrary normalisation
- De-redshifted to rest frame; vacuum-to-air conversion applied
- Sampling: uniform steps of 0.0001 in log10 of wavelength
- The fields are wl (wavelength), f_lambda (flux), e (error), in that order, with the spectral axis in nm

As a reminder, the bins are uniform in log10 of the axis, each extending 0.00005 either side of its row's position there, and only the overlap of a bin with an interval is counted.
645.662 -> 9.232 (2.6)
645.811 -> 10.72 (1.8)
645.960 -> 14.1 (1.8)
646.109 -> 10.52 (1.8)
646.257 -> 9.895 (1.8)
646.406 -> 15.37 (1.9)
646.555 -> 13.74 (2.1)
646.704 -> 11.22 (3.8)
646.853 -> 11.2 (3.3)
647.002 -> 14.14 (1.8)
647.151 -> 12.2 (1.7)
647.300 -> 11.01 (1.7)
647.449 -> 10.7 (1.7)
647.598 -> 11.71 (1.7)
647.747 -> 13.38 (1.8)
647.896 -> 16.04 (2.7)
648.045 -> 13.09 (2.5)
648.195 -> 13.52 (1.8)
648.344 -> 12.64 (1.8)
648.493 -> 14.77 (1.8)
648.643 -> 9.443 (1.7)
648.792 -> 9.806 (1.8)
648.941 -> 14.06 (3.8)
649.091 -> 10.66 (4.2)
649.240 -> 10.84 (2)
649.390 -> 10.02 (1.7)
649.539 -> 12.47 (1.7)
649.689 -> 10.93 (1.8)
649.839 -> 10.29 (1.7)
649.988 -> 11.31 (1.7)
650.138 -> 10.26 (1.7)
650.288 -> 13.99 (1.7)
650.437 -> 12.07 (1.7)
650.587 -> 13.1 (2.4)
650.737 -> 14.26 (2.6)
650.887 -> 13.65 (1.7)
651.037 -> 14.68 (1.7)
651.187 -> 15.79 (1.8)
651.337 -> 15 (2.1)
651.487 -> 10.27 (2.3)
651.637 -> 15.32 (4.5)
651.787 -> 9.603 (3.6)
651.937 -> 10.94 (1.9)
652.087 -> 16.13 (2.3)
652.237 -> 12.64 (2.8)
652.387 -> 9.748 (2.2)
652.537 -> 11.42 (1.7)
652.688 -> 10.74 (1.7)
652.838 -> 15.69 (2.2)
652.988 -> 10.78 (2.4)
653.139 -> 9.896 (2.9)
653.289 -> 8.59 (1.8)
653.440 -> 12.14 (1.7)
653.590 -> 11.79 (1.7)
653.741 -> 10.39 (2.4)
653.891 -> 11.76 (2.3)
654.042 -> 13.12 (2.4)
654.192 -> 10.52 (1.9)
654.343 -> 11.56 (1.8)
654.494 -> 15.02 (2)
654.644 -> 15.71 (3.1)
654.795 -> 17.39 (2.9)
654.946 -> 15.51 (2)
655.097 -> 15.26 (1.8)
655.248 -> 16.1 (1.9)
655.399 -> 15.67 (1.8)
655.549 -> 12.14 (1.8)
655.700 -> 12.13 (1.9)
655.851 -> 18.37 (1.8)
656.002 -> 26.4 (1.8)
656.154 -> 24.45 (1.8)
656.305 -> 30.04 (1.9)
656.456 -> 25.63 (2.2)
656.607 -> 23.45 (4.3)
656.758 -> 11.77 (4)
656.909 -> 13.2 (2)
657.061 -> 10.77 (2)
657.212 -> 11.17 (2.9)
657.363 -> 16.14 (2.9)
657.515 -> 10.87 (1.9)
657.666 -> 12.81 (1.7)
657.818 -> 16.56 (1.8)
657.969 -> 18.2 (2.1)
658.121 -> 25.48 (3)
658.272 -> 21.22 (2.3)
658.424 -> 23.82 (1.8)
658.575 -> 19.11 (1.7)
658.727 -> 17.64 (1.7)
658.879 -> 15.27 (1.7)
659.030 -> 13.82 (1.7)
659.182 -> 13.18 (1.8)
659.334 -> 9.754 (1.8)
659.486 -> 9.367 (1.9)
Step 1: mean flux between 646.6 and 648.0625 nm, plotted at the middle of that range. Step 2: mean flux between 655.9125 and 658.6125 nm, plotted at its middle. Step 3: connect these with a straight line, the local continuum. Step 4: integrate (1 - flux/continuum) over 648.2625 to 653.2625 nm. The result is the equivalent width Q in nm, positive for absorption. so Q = 0.84 nm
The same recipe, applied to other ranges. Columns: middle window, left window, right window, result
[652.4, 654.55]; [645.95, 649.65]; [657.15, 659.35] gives 0.440 nm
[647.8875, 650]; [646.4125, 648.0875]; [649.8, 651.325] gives 0.164 nm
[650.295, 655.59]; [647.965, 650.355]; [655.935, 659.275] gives 0.565 nm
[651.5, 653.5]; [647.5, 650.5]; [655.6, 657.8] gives 0.379 nm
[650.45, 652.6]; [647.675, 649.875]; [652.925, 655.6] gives -0.078 nm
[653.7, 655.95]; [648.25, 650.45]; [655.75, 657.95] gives 0.278 nm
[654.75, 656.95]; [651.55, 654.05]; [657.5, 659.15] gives -0.499 nm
